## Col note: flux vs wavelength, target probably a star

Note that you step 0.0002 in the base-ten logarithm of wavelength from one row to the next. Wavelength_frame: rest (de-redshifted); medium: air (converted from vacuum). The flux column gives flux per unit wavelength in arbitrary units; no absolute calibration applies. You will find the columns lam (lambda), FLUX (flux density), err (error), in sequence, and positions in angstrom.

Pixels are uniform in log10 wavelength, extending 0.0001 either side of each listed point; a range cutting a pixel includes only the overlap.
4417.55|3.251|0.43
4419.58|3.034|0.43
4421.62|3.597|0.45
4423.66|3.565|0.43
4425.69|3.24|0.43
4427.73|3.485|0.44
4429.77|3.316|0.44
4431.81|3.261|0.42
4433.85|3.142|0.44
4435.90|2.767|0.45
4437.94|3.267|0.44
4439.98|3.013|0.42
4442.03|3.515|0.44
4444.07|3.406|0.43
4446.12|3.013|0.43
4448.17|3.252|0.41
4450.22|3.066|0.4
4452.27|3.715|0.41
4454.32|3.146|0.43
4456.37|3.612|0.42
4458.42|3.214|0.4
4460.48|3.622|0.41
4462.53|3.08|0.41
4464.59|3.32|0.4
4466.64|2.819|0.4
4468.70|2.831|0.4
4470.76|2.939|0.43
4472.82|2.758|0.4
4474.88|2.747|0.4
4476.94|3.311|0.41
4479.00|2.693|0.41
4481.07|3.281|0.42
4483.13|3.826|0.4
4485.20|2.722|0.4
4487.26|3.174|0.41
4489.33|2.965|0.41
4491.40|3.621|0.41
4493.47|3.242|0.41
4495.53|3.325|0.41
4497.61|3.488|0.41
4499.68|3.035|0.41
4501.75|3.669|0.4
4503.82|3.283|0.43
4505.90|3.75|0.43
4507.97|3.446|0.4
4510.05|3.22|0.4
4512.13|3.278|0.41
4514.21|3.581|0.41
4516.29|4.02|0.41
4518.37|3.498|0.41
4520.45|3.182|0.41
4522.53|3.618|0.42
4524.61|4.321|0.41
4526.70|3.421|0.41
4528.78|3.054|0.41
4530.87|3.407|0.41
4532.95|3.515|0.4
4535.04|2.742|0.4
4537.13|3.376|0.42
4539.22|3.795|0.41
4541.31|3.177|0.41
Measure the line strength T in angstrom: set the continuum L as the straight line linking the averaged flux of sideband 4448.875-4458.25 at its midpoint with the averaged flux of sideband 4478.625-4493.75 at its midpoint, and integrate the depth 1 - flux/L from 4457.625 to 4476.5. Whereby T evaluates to 1.5 angstrom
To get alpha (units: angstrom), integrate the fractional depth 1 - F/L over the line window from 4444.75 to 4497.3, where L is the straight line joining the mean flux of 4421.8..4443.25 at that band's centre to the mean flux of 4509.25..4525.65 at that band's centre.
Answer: 3.7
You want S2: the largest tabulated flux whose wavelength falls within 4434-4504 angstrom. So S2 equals 3.826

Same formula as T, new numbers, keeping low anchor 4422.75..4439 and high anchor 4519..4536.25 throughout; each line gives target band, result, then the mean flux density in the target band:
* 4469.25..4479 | 1.2 angstrom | 2.91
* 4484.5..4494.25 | 0.6 angstrom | 3.16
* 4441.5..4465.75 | -0.2 angstrom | 3.32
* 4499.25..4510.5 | -0.2 angstrom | 3.43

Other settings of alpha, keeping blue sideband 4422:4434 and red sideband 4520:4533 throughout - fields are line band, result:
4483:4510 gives 1.1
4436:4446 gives 0.5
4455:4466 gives 0.2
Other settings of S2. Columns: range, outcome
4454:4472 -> 3.622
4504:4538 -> 4.321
